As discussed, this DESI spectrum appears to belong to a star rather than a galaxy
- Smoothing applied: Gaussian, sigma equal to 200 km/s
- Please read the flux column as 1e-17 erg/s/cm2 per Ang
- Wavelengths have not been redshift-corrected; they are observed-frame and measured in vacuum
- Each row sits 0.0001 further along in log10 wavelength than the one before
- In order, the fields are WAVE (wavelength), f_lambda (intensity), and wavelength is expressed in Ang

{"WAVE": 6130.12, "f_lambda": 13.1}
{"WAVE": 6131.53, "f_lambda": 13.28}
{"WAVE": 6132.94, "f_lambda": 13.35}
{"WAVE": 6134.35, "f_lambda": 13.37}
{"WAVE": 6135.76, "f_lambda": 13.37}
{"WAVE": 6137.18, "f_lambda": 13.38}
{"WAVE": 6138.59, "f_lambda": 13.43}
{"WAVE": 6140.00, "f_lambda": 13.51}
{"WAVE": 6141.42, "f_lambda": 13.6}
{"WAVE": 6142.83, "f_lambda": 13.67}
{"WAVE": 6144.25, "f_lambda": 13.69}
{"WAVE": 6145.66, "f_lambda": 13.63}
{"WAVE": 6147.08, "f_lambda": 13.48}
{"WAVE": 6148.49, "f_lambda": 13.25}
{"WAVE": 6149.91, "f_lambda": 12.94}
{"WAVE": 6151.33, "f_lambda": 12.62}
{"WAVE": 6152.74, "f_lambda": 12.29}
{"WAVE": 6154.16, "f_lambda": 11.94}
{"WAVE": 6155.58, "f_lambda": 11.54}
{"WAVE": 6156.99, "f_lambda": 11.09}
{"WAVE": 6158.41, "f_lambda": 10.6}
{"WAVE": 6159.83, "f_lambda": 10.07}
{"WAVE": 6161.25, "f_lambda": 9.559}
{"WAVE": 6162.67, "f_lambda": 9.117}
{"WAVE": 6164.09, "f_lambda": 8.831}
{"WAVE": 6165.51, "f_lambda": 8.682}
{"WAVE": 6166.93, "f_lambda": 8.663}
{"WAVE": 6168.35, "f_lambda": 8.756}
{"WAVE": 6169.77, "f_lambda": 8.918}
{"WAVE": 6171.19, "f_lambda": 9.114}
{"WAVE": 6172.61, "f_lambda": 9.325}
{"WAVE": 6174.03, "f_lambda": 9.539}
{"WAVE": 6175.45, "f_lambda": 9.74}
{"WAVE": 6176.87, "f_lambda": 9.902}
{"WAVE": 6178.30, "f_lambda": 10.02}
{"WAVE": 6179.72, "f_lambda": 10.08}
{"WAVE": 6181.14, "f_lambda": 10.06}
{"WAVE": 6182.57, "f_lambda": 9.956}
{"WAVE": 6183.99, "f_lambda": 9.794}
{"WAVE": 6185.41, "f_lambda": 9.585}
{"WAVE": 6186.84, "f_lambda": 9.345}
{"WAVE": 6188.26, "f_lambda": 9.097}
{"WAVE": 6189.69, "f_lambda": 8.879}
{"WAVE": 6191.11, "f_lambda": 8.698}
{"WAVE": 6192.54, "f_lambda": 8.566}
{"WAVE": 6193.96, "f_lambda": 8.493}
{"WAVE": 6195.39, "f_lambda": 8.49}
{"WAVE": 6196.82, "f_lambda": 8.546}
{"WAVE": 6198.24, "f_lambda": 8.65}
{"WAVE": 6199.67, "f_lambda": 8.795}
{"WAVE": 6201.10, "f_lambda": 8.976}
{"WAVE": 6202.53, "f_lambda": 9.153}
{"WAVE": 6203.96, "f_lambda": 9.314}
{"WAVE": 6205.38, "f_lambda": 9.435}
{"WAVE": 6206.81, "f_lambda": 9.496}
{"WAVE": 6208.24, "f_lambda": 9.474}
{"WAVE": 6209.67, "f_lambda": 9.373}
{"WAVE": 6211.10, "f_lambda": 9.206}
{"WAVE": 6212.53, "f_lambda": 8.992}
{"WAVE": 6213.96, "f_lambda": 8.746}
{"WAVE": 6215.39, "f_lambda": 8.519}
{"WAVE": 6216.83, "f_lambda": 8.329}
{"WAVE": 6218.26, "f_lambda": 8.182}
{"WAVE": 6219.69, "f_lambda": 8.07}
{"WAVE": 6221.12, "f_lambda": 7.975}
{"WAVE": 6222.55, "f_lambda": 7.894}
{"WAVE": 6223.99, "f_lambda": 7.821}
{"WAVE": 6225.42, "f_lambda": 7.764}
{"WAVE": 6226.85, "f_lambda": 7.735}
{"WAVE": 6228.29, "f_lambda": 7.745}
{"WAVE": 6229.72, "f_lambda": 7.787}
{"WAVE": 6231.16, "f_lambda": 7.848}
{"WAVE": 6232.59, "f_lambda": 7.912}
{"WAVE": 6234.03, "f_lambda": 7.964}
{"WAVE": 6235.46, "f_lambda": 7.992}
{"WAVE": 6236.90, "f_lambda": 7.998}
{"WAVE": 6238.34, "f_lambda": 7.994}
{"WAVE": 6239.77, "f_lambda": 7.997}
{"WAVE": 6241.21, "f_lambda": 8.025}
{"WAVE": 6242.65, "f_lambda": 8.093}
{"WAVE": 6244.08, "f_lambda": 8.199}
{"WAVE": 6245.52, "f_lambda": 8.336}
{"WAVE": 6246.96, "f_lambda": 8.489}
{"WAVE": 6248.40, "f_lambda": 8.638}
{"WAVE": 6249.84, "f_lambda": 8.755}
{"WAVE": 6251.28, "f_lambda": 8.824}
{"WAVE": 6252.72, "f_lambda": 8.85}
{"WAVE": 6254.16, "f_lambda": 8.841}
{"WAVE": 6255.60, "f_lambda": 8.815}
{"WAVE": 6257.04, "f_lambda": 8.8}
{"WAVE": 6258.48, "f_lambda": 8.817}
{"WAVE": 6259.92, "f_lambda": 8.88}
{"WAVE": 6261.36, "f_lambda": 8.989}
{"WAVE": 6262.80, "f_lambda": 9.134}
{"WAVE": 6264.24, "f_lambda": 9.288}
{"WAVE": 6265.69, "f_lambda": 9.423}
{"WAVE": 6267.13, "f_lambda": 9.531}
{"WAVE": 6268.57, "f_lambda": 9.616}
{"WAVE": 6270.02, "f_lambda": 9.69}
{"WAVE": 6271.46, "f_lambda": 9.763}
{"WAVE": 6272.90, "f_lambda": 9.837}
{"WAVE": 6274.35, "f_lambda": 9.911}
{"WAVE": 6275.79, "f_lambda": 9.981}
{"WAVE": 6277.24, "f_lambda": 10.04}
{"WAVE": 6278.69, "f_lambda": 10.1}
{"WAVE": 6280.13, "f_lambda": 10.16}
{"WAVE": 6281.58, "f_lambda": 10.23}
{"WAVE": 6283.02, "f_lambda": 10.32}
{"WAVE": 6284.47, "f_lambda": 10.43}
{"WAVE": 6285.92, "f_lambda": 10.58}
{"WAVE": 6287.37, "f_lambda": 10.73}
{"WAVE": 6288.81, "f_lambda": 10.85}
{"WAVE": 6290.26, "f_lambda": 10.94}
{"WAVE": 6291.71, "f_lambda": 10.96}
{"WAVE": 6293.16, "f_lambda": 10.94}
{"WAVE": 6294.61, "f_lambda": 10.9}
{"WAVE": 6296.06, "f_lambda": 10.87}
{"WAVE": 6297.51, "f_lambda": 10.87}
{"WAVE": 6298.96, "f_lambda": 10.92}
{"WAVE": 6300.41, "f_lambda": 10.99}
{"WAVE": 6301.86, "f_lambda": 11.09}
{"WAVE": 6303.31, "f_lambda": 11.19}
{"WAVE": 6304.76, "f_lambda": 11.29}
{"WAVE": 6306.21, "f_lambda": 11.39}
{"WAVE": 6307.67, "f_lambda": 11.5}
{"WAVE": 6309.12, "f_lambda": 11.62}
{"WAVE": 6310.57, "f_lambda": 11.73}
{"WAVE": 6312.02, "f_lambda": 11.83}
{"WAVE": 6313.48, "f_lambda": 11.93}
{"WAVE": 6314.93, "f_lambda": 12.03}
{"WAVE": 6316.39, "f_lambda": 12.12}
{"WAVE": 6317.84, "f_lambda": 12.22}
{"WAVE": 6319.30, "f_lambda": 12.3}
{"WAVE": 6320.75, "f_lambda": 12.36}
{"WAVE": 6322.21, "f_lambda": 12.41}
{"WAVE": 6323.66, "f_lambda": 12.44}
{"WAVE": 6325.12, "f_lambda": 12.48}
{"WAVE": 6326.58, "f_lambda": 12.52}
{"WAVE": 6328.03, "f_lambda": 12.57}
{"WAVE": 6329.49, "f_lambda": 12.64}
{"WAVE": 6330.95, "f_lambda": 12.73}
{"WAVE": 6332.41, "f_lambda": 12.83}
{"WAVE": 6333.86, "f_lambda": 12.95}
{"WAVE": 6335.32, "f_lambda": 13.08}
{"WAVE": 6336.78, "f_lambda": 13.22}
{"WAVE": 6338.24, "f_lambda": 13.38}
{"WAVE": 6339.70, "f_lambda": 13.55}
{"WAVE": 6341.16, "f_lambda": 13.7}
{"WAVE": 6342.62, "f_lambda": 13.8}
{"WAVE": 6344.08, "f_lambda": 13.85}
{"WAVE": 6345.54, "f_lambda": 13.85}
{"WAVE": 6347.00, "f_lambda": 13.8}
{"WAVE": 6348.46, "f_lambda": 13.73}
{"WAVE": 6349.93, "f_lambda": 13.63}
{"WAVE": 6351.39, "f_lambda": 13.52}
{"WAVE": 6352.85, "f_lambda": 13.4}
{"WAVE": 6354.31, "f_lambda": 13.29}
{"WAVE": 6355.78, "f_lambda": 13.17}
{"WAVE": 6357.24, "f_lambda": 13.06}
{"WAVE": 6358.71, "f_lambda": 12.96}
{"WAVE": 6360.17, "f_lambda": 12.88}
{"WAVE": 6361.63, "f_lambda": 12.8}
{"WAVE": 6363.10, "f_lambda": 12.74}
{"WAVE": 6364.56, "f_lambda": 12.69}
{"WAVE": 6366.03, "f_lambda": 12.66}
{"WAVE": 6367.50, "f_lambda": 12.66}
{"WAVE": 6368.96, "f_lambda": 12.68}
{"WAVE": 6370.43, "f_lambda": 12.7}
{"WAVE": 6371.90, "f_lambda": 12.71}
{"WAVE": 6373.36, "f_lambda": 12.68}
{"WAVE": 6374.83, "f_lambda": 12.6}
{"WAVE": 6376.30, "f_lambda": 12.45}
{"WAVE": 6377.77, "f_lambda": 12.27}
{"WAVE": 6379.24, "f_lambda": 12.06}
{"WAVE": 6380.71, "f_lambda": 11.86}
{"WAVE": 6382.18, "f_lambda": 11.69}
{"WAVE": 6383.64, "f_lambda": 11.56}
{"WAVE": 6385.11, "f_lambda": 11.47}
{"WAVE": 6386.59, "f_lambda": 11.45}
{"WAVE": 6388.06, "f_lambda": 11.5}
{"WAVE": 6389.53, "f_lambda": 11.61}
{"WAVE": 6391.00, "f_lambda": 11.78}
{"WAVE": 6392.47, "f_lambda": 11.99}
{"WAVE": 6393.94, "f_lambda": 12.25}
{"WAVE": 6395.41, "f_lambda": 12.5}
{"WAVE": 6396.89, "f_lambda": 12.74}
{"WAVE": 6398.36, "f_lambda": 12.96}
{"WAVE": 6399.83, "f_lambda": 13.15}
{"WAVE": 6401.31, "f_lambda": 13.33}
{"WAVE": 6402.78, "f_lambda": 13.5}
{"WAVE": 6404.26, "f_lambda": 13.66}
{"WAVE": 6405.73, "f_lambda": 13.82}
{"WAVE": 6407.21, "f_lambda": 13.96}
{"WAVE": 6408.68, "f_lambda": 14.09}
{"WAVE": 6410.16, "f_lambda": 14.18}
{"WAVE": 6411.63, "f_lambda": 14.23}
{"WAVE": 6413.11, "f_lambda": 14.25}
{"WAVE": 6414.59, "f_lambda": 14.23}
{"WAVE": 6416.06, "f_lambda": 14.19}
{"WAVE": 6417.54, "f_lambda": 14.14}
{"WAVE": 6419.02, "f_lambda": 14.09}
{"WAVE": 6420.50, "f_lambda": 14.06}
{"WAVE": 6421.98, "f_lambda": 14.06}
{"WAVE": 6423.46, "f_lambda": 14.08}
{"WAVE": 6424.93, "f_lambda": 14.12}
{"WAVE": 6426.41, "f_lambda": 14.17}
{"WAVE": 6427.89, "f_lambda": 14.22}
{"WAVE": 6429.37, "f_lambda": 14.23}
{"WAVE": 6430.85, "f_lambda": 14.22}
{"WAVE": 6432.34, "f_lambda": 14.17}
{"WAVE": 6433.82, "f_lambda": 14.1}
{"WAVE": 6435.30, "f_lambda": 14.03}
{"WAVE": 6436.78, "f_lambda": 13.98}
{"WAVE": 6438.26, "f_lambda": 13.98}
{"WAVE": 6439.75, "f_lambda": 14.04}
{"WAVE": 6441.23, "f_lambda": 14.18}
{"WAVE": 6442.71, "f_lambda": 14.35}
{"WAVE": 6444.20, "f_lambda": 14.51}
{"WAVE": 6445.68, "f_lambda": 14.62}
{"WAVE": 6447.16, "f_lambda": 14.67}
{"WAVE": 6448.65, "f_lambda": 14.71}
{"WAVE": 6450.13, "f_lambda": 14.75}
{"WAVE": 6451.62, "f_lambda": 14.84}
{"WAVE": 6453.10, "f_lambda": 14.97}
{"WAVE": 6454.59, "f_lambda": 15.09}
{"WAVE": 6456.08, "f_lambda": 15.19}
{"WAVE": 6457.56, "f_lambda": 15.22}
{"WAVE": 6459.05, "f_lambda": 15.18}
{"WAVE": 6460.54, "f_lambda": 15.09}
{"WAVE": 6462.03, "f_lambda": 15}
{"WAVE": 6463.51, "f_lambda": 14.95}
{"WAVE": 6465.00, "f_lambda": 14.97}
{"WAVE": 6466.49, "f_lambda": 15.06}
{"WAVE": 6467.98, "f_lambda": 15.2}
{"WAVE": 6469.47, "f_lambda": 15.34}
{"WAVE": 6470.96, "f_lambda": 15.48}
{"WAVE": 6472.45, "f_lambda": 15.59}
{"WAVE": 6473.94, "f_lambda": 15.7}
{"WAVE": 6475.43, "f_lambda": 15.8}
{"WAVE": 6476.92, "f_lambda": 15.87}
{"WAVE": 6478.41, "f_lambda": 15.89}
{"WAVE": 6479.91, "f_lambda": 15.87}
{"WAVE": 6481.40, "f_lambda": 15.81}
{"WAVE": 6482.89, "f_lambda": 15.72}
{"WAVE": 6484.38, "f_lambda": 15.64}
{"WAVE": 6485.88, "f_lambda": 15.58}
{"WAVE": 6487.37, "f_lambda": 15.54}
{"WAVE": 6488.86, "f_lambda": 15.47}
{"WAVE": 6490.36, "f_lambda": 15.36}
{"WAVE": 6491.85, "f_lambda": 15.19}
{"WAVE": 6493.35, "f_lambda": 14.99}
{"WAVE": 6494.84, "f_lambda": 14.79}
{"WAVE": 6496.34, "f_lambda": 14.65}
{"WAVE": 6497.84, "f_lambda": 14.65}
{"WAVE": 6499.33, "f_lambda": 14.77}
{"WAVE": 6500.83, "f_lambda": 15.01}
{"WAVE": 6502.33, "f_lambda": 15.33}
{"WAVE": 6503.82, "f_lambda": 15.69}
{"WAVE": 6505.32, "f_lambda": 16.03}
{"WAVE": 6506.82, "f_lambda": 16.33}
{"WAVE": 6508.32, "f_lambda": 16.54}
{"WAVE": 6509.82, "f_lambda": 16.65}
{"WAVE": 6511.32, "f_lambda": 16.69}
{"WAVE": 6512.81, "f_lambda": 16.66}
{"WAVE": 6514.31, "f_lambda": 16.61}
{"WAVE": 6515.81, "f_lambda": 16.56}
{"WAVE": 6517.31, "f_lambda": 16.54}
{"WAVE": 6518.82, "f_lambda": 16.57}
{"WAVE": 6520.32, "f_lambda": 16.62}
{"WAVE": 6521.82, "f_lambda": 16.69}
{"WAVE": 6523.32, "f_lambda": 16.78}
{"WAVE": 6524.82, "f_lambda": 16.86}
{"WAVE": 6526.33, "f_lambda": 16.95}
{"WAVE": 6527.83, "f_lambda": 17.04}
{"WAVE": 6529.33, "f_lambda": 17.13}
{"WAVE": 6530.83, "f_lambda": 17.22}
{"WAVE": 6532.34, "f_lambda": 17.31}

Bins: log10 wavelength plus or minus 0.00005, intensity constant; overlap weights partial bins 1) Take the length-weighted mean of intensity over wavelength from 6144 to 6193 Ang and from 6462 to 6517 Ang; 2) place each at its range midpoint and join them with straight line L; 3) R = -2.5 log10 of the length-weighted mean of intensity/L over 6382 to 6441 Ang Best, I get 0.071 mag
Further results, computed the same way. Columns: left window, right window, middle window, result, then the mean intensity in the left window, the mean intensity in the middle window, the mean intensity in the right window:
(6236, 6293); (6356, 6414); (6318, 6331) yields -0.132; 9.37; 12.5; 12.7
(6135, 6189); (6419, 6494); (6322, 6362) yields 0.016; 10.9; 13.2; 14.9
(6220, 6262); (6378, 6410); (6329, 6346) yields -0.209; 8.27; 13.3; 12.5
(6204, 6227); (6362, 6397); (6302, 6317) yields -0.093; 8.61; 11.6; 12.2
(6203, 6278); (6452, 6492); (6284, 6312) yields -0.070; 8.72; 11.1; 15.4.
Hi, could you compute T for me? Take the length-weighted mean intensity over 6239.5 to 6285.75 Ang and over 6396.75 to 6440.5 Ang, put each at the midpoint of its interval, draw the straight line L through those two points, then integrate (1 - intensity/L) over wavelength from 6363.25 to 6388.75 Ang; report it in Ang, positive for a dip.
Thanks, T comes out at 0.8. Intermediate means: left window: 9.24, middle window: 12.2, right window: 13.9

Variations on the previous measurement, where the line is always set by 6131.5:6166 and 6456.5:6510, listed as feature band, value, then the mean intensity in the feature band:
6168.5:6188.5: 4.60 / 9.6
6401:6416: 0.76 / 14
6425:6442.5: 0.96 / 14.1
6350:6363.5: 1.02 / 13.1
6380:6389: 1.79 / 11.6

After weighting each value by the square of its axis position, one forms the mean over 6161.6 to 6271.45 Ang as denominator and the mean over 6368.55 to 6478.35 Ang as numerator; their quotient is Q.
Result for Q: 1.7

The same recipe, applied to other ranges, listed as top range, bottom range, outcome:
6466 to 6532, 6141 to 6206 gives 1.74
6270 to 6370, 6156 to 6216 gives 1.35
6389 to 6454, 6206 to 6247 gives 1.78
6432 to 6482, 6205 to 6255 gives 1.92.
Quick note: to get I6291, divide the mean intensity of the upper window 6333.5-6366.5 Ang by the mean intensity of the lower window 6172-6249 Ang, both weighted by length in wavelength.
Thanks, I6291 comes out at 1.53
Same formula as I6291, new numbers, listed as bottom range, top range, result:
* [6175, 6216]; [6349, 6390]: 1.36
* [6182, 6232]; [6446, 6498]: 1.75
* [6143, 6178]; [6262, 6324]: 1.01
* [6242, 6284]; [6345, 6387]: 1.37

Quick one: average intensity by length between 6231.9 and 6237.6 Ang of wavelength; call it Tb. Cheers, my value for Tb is 7.96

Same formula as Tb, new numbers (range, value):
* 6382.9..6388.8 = 11.5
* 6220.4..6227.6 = 7.84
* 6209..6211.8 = 9.29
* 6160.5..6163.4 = 9.33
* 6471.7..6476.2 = 15.7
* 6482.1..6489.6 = 15.6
